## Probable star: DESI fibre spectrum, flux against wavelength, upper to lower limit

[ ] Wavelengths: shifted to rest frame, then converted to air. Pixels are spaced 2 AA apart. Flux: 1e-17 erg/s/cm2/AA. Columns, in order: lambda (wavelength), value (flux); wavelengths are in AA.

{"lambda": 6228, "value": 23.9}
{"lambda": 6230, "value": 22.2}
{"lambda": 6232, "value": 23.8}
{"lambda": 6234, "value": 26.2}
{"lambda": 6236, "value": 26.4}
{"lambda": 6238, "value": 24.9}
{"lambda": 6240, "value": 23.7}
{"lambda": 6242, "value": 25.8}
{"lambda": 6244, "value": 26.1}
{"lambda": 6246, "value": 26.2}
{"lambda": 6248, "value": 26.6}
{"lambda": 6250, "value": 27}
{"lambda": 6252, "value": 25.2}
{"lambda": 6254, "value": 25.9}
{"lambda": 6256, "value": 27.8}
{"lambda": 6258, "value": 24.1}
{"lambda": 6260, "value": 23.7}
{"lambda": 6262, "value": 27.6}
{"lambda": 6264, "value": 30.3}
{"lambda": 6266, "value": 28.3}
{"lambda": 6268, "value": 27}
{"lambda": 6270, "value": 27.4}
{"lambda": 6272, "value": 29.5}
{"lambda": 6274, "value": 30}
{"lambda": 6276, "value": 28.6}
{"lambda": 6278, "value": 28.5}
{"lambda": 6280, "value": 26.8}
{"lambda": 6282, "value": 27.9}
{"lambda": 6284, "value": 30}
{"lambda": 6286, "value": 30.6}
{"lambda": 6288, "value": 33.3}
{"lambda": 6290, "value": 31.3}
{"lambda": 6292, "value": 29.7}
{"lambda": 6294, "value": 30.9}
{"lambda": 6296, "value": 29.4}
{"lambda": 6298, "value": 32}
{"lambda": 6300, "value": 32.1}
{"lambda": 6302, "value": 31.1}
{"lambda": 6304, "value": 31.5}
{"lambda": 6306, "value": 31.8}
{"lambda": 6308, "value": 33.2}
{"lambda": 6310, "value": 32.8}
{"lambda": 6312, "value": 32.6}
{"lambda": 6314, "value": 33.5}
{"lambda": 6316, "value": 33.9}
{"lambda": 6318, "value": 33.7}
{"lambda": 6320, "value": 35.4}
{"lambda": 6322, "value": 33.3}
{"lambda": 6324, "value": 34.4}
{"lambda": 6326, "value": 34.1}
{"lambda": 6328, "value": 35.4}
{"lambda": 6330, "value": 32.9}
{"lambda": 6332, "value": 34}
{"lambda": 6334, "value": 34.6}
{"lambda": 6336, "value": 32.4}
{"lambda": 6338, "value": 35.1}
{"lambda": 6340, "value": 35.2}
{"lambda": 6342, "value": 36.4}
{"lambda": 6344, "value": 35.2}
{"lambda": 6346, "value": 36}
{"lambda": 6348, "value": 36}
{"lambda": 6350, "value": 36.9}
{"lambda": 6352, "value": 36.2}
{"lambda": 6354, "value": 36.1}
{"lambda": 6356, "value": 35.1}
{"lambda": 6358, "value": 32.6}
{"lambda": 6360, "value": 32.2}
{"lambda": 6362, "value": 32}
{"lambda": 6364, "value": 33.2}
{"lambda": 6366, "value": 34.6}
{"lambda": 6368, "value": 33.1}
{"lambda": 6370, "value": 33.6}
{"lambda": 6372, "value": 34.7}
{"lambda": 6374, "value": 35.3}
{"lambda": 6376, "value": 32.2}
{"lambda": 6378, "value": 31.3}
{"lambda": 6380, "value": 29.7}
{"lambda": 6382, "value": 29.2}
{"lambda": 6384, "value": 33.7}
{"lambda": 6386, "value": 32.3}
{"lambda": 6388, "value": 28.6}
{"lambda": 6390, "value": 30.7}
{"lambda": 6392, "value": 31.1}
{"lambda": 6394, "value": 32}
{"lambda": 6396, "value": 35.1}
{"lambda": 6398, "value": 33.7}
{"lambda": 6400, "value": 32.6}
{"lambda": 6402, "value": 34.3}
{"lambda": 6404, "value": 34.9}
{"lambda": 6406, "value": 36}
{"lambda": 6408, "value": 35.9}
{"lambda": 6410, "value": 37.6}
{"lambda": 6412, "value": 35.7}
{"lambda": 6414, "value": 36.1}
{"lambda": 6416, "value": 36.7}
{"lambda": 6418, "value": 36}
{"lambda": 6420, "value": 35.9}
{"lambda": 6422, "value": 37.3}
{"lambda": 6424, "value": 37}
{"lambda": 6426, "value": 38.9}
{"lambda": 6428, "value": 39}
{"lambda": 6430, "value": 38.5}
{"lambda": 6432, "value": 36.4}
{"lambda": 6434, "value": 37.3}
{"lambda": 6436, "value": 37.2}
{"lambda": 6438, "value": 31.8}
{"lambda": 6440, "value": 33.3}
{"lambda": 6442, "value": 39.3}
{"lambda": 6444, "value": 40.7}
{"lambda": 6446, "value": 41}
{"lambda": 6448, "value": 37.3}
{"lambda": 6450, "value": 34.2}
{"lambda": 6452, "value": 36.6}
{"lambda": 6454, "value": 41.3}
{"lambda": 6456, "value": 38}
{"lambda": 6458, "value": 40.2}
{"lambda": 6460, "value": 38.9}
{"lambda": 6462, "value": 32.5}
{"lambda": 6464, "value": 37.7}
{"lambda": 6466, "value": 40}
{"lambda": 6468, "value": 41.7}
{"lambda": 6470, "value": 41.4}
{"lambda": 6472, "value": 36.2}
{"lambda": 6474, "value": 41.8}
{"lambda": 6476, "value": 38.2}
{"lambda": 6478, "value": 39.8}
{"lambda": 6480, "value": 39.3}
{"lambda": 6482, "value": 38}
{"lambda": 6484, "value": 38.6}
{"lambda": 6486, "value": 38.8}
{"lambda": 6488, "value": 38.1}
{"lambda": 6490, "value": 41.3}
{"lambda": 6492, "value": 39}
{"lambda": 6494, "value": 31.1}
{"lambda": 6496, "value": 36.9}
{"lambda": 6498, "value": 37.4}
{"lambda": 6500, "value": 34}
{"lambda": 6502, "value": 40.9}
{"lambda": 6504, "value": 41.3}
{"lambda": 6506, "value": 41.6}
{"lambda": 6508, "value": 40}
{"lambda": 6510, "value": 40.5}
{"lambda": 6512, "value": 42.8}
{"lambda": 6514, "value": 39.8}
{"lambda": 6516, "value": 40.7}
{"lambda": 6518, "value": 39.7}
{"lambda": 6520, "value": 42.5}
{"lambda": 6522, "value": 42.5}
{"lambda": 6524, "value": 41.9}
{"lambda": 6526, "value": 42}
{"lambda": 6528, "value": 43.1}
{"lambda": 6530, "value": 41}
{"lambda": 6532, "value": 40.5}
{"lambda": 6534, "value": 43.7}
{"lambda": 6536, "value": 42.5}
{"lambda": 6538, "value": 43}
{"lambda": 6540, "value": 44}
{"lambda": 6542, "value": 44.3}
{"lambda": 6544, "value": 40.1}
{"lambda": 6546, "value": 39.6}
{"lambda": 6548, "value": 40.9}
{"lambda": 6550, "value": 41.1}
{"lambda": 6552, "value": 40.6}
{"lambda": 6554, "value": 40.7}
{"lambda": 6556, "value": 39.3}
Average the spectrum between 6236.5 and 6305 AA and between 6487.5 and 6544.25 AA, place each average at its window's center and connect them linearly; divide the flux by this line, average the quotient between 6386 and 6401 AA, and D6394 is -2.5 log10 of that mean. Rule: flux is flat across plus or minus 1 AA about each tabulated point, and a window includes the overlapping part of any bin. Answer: 0.08 mag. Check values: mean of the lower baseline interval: 28.2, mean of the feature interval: 32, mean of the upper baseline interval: 40.6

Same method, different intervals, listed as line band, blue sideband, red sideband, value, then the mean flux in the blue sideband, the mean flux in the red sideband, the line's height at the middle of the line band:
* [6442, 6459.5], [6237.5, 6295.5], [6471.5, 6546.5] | -0.043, 27.8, 40.2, 37.2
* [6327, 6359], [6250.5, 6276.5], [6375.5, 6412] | -0.141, 27.3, 32.9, 30.7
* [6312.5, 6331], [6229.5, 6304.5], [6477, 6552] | -0.114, 27.9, 40.3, 30.6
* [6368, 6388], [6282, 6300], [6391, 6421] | 0.053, 30.8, 34.9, 33.9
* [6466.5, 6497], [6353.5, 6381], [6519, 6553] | 0.012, 33.2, 42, 39.1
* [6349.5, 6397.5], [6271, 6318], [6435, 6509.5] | 0.040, 31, 38.3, 34.2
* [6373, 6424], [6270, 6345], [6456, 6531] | 0.061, 32.2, 39.5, 35.7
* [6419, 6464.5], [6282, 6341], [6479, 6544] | 0.008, 32.7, 40.3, 37.7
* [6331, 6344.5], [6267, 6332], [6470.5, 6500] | -0.060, 31.4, 38.1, 32.8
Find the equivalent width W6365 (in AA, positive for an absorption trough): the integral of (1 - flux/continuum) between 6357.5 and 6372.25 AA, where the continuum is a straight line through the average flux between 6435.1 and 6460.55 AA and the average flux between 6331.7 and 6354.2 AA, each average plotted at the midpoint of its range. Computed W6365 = 1.09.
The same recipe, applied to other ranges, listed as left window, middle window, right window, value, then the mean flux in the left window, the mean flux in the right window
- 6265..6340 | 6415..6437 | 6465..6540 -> -0.3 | 31.6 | 40.1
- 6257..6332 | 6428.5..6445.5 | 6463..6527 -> 0.0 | 30.8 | 39.5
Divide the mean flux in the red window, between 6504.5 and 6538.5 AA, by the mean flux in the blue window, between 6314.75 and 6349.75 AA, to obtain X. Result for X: 1.20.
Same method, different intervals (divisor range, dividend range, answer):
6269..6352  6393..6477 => 1.14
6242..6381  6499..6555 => 1.31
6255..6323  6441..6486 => 1.28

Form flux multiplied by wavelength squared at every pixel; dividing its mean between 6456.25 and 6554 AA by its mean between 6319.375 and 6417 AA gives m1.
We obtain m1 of 1.23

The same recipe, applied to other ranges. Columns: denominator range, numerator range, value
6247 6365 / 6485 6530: 1.34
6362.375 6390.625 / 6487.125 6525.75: 1.28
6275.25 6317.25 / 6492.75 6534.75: 1.38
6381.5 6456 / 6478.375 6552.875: 1.17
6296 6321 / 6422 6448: 1.19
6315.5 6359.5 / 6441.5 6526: 1.18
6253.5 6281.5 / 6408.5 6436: 1.41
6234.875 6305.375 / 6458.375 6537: 1.51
